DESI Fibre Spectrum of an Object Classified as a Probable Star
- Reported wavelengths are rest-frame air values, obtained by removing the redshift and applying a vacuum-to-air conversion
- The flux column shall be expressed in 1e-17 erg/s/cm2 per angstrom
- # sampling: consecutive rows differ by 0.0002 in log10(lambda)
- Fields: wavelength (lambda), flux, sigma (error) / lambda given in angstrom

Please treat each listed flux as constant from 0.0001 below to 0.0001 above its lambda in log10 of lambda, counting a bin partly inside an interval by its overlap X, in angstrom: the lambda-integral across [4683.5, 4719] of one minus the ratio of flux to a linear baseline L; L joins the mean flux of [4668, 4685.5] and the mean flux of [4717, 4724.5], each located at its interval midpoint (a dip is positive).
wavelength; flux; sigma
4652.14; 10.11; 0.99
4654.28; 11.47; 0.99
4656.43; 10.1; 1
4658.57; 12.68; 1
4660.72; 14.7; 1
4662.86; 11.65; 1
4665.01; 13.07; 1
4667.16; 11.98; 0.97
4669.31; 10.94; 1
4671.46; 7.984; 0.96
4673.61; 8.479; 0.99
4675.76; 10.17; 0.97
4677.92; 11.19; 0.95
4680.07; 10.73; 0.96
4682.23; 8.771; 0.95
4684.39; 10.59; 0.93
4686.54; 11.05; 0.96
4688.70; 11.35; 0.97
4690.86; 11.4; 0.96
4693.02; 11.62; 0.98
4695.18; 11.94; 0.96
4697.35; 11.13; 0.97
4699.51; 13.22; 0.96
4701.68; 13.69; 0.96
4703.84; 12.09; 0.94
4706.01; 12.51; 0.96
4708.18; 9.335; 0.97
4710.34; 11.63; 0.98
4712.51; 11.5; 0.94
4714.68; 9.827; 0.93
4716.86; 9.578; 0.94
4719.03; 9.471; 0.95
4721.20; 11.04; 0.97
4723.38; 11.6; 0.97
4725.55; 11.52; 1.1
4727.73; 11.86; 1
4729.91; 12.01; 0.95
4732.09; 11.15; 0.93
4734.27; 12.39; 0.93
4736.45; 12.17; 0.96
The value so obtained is -3.8 angstrom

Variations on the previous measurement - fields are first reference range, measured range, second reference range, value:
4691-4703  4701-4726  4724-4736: 1.9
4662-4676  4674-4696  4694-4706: 1.4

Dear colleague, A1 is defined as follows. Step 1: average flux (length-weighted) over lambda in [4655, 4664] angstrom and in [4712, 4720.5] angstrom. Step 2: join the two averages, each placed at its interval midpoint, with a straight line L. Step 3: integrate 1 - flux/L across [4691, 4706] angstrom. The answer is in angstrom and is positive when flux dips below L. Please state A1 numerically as -2.12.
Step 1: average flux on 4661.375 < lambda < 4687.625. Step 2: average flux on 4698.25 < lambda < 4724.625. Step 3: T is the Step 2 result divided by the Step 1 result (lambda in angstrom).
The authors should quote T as 1.06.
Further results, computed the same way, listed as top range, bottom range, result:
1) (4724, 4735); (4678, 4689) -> 1.12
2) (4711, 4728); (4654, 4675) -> 0.95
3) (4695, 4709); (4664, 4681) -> 1.14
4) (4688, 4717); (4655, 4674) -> 1.01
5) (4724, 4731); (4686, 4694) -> 1.04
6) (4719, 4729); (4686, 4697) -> 0.98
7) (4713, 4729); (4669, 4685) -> 1.10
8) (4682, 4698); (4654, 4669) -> 0.91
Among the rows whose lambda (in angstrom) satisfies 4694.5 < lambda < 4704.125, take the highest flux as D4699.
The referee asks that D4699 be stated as 13.69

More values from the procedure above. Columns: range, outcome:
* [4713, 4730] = 12.01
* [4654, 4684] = 14.7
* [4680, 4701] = 13.22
